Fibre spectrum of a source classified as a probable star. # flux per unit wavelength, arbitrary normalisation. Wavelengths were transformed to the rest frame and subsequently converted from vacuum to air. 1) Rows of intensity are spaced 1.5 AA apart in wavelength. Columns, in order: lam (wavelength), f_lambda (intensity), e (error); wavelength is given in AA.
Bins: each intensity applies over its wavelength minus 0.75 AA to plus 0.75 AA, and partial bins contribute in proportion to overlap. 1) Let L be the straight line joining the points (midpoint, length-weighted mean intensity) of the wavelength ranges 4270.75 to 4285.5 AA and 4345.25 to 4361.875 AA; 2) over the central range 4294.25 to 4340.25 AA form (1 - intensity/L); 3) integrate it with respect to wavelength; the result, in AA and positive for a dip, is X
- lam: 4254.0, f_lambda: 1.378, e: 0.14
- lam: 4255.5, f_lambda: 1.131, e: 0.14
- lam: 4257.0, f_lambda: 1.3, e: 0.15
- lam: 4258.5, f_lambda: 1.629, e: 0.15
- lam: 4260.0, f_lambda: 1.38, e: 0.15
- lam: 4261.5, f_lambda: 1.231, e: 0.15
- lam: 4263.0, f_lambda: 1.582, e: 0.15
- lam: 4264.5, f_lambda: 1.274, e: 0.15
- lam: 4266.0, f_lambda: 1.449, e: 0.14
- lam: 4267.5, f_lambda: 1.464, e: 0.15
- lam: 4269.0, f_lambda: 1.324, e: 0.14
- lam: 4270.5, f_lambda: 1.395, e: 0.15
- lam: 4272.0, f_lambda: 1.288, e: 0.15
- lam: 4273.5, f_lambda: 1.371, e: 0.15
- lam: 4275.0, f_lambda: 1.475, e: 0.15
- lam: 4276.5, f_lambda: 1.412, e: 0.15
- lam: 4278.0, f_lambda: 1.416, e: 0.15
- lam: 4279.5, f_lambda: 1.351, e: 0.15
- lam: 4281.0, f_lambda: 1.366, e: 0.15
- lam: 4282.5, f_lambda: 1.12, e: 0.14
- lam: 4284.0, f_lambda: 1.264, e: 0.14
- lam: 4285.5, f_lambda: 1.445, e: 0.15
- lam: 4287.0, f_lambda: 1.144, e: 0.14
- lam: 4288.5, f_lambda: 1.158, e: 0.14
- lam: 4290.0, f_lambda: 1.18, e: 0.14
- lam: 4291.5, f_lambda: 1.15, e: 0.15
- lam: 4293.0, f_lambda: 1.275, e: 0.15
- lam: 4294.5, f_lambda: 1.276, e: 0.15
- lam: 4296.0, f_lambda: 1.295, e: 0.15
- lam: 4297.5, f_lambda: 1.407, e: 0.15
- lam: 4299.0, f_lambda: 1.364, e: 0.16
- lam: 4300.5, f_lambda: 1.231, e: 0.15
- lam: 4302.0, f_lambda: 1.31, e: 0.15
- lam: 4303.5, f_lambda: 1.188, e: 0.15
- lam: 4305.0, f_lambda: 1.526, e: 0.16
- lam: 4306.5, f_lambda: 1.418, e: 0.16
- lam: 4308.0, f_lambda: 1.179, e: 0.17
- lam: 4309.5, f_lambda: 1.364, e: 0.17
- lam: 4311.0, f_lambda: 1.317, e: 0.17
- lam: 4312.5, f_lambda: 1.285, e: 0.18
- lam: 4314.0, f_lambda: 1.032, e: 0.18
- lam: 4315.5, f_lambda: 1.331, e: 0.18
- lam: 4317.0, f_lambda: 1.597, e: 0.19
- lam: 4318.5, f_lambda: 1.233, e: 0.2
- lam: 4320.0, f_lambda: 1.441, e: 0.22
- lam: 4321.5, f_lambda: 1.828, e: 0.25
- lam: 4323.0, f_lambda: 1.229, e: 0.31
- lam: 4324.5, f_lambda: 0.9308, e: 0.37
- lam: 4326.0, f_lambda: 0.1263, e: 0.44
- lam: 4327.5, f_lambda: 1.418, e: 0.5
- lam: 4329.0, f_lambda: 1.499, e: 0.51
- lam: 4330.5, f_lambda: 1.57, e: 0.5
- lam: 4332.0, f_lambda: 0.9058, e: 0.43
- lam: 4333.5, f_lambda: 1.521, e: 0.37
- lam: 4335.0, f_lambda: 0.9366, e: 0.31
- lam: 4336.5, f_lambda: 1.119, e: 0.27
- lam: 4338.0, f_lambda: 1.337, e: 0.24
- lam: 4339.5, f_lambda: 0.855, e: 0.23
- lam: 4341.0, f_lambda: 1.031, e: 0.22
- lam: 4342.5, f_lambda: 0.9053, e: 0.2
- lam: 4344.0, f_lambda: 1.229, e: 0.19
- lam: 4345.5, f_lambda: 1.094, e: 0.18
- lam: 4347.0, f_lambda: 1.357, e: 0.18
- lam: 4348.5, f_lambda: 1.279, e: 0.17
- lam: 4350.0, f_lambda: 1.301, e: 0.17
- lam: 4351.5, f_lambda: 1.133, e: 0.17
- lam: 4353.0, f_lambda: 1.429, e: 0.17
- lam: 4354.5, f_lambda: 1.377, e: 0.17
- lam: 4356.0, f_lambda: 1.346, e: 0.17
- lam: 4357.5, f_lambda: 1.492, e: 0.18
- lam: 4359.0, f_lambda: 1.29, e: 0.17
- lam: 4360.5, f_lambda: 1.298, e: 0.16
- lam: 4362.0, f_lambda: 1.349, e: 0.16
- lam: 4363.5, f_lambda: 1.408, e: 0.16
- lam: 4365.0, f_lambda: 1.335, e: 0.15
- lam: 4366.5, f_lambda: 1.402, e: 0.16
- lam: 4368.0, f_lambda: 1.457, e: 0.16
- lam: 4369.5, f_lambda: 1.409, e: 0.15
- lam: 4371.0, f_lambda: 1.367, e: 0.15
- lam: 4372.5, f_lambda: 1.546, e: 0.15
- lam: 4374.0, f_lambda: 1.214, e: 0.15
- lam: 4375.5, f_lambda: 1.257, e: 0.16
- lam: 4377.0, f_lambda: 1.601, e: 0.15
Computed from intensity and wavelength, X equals 2.5 AA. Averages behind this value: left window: 1.35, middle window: 1.26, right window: 1.32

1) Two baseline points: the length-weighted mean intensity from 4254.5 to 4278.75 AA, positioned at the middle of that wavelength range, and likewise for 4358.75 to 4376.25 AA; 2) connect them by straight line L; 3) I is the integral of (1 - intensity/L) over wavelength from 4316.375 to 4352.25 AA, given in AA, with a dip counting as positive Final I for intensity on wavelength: 4.4 AA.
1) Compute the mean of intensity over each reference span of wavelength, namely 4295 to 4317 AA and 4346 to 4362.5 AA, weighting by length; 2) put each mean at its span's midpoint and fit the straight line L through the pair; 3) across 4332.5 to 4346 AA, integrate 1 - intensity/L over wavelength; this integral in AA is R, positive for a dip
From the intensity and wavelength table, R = 2.2 AA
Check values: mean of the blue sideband 1.31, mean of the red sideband 1.33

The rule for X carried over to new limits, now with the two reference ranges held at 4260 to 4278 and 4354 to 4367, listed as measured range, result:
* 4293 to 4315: 1.3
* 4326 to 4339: 1.5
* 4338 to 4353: 2.3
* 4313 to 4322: -0.1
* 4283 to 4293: 1.1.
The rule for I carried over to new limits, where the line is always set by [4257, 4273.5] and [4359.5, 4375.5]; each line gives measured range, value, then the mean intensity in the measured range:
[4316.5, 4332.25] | 1.41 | 1.26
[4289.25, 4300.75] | 0.95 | 1.27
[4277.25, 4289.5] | 0.97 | 1.28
